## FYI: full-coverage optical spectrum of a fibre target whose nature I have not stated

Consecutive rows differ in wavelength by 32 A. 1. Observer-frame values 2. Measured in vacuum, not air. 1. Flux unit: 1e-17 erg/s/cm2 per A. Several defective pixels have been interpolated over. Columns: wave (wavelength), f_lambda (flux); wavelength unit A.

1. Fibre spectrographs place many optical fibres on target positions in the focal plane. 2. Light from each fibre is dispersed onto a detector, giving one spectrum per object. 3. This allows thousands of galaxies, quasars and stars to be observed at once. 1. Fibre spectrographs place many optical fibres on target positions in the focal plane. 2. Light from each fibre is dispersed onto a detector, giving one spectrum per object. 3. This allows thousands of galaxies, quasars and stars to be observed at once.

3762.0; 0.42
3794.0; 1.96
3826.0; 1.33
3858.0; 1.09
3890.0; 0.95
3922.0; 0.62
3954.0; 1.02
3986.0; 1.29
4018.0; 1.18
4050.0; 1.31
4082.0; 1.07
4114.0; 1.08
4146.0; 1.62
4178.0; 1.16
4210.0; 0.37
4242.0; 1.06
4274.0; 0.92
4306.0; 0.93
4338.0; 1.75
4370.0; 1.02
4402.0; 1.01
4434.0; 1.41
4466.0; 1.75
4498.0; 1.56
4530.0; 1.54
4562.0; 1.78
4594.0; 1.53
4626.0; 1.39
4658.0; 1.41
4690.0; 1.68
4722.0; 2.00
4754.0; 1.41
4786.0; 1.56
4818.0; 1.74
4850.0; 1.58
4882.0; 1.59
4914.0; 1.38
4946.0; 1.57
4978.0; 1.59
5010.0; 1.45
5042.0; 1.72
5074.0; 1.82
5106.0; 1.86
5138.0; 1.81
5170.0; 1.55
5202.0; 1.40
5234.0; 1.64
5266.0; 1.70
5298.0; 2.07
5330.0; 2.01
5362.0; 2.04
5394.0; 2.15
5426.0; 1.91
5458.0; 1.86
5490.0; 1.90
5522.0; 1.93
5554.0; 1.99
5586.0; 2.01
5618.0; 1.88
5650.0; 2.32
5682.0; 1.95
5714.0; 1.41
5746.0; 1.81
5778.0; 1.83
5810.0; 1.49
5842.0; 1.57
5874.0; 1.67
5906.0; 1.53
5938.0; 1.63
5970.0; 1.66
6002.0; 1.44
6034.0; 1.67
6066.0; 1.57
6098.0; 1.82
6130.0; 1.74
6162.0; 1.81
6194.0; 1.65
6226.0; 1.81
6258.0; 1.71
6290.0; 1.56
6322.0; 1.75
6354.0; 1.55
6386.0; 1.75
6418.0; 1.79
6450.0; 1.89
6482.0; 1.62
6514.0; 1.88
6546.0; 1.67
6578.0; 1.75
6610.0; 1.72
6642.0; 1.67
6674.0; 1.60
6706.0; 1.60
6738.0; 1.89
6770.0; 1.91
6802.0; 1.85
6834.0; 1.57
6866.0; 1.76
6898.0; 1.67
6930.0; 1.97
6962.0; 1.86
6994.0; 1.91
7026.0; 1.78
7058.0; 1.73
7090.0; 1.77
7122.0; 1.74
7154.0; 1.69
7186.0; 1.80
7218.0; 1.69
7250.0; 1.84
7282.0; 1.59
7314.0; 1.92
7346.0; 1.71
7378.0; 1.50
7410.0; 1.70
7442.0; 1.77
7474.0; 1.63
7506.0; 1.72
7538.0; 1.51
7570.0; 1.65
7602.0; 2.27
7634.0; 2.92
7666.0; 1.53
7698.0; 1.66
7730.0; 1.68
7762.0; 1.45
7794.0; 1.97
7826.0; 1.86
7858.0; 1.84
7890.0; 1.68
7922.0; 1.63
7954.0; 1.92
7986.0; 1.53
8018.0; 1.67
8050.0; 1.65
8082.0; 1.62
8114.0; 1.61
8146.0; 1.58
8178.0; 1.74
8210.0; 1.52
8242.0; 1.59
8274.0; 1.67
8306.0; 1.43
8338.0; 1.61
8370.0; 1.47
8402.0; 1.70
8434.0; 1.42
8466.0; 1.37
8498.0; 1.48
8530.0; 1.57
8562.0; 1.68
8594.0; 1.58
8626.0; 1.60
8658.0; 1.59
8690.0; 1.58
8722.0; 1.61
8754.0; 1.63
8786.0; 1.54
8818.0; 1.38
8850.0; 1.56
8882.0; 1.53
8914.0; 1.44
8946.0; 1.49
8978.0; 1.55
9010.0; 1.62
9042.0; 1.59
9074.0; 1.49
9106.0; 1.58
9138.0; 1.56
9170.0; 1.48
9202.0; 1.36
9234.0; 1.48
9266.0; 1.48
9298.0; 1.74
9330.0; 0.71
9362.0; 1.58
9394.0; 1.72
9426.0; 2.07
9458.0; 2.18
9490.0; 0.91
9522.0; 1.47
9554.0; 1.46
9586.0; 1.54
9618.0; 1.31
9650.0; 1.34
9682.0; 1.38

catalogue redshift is 0.16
